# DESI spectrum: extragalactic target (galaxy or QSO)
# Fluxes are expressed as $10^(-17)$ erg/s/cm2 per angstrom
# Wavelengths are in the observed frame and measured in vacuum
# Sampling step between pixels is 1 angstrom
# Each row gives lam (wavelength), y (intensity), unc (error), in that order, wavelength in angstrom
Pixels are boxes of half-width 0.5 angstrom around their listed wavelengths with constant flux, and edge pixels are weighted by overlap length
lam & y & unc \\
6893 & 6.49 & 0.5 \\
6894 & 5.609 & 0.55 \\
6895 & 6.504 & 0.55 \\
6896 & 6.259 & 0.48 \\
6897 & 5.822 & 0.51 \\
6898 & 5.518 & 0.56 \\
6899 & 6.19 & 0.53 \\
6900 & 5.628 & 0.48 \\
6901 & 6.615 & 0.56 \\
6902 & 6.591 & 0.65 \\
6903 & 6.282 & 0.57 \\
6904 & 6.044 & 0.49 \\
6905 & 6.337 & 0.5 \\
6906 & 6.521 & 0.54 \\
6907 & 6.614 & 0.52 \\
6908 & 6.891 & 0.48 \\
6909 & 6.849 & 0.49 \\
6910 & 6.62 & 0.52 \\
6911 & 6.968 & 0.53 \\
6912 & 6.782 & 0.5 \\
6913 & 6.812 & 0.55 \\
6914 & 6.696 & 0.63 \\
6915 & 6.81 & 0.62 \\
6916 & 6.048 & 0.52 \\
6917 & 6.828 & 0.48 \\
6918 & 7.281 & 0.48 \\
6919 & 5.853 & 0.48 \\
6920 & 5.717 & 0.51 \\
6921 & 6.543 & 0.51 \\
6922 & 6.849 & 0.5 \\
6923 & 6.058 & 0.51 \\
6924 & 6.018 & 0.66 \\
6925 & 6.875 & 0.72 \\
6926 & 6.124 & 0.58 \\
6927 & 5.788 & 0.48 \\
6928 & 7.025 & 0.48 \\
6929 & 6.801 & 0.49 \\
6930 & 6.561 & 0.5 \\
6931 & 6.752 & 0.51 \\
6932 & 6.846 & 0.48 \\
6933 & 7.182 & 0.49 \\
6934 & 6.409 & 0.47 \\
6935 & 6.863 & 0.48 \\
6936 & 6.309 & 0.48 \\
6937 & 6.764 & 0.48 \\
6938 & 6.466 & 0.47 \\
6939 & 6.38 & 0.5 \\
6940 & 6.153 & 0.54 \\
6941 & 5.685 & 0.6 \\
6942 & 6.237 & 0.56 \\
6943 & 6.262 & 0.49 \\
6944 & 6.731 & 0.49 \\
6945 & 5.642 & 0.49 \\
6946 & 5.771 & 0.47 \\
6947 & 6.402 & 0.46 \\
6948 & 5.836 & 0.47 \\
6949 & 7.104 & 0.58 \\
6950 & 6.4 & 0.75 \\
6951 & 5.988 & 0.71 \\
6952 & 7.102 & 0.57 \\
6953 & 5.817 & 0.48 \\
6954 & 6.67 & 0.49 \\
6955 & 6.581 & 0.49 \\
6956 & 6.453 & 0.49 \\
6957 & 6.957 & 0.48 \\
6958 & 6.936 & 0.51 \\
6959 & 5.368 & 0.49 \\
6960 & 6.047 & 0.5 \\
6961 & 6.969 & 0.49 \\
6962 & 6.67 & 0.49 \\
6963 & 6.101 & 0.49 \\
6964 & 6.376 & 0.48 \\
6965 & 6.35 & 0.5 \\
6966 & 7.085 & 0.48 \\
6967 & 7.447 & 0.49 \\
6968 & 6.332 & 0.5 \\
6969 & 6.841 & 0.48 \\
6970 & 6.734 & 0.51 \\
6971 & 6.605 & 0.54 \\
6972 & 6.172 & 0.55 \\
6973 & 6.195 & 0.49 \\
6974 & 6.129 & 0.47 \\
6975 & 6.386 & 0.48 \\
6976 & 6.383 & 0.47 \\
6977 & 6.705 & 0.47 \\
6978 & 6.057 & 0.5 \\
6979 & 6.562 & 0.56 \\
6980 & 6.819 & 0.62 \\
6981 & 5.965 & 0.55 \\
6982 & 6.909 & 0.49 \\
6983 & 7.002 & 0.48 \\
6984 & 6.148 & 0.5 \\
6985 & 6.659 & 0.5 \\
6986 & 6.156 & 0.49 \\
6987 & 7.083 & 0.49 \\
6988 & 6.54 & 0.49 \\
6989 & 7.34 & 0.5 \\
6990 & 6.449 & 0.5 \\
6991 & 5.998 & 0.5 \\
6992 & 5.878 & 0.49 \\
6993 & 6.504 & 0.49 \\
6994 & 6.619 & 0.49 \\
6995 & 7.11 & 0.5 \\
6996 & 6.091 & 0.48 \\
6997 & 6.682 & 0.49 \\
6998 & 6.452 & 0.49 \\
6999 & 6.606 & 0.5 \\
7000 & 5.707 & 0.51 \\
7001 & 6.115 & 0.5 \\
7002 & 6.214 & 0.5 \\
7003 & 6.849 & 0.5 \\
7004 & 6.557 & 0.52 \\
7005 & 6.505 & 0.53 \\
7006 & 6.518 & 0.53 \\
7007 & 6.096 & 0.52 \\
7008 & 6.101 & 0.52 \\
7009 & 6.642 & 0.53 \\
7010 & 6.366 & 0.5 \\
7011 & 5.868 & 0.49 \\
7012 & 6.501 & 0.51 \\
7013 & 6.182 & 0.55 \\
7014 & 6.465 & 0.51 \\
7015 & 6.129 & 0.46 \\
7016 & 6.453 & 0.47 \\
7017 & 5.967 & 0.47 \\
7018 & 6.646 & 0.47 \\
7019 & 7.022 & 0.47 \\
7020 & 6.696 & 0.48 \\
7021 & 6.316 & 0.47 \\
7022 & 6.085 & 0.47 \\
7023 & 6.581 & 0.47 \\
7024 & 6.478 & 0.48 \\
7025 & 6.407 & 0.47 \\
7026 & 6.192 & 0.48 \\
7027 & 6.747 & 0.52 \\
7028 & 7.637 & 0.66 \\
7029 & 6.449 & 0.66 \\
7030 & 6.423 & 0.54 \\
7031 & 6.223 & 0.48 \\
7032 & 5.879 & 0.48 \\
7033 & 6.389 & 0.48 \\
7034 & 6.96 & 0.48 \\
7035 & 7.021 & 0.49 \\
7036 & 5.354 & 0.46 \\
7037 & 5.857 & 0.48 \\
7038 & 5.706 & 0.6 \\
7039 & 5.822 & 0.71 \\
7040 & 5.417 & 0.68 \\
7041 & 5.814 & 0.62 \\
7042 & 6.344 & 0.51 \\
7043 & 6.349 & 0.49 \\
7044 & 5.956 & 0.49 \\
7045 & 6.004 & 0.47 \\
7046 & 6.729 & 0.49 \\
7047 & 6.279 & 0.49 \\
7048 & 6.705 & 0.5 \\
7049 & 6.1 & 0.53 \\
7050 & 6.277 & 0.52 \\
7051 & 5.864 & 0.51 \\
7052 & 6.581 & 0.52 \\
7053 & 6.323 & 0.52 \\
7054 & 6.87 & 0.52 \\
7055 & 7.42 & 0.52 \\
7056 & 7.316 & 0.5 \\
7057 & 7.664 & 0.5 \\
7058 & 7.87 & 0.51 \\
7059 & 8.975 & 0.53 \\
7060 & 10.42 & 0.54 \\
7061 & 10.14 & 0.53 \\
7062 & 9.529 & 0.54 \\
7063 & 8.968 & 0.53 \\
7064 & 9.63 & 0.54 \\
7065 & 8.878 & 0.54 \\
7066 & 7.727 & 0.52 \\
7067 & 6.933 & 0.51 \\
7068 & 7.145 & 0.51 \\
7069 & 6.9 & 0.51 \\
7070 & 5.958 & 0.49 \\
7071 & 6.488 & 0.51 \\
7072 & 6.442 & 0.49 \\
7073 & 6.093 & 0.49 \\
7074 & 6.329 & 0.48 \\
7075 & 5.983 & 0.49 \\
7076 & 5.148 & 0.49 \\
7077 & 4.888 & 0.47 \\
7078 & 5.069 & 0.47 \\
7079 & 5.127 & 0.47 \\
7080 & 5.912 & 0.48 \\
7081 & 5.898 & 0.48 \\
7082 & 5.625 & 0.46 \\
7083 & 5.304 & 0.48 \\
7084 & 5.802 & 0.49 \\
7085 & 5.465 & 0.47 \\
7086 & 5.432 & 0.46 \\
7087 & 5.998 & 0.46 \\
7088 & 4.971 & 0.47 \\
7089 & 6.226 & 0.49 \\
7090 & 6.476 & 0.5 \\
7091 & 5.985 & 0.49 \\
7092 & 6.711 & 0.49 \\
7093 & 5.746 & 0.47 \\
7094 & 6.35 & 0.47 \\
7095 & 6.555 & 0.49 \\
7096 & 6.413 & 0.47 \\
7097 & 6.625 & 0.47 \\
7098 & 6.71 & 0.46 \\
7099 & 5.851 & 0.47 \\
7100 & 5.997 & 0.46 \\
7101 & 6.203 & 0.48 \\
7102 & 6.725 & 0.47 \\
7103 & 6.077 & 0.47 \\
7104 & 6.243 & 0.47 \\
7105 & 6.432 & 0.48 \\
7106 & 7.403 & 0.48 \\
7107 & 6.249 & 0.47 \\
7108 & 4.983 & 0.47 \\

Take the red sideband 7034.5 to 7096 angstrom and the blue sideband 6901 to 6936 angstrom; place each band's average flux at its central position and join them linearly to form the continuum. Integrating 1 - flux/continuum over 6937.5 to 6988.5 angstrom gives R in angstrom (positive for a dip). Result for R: 1.0 angstrom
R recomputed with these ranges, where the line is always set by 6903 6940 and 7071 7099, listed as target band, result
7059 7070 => -4.6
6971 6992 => -0.5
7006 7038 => -1.2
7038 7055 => -0.5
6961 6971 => -0.5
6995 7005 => -0.3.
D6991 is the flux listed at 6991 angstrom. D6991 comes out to 5.998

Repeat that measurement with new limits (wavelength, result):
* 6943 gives 6.262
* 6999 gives 6.606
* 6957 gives 6.957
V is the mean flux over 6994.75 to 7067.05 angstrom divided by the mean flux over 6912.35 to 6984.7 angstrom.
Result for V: 1.0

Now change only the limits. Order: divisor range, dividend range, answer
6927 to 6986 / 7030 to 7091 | 1.02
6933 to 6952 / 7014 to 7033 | 1.02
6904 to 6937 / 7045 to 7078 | 1.09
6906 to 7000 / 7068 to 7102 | 0.92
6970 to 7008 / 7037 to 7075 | 1.09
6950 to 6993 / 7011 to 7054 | 0.97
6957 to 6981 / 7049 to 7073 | 1.17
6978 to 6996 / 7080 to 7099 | 0.92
